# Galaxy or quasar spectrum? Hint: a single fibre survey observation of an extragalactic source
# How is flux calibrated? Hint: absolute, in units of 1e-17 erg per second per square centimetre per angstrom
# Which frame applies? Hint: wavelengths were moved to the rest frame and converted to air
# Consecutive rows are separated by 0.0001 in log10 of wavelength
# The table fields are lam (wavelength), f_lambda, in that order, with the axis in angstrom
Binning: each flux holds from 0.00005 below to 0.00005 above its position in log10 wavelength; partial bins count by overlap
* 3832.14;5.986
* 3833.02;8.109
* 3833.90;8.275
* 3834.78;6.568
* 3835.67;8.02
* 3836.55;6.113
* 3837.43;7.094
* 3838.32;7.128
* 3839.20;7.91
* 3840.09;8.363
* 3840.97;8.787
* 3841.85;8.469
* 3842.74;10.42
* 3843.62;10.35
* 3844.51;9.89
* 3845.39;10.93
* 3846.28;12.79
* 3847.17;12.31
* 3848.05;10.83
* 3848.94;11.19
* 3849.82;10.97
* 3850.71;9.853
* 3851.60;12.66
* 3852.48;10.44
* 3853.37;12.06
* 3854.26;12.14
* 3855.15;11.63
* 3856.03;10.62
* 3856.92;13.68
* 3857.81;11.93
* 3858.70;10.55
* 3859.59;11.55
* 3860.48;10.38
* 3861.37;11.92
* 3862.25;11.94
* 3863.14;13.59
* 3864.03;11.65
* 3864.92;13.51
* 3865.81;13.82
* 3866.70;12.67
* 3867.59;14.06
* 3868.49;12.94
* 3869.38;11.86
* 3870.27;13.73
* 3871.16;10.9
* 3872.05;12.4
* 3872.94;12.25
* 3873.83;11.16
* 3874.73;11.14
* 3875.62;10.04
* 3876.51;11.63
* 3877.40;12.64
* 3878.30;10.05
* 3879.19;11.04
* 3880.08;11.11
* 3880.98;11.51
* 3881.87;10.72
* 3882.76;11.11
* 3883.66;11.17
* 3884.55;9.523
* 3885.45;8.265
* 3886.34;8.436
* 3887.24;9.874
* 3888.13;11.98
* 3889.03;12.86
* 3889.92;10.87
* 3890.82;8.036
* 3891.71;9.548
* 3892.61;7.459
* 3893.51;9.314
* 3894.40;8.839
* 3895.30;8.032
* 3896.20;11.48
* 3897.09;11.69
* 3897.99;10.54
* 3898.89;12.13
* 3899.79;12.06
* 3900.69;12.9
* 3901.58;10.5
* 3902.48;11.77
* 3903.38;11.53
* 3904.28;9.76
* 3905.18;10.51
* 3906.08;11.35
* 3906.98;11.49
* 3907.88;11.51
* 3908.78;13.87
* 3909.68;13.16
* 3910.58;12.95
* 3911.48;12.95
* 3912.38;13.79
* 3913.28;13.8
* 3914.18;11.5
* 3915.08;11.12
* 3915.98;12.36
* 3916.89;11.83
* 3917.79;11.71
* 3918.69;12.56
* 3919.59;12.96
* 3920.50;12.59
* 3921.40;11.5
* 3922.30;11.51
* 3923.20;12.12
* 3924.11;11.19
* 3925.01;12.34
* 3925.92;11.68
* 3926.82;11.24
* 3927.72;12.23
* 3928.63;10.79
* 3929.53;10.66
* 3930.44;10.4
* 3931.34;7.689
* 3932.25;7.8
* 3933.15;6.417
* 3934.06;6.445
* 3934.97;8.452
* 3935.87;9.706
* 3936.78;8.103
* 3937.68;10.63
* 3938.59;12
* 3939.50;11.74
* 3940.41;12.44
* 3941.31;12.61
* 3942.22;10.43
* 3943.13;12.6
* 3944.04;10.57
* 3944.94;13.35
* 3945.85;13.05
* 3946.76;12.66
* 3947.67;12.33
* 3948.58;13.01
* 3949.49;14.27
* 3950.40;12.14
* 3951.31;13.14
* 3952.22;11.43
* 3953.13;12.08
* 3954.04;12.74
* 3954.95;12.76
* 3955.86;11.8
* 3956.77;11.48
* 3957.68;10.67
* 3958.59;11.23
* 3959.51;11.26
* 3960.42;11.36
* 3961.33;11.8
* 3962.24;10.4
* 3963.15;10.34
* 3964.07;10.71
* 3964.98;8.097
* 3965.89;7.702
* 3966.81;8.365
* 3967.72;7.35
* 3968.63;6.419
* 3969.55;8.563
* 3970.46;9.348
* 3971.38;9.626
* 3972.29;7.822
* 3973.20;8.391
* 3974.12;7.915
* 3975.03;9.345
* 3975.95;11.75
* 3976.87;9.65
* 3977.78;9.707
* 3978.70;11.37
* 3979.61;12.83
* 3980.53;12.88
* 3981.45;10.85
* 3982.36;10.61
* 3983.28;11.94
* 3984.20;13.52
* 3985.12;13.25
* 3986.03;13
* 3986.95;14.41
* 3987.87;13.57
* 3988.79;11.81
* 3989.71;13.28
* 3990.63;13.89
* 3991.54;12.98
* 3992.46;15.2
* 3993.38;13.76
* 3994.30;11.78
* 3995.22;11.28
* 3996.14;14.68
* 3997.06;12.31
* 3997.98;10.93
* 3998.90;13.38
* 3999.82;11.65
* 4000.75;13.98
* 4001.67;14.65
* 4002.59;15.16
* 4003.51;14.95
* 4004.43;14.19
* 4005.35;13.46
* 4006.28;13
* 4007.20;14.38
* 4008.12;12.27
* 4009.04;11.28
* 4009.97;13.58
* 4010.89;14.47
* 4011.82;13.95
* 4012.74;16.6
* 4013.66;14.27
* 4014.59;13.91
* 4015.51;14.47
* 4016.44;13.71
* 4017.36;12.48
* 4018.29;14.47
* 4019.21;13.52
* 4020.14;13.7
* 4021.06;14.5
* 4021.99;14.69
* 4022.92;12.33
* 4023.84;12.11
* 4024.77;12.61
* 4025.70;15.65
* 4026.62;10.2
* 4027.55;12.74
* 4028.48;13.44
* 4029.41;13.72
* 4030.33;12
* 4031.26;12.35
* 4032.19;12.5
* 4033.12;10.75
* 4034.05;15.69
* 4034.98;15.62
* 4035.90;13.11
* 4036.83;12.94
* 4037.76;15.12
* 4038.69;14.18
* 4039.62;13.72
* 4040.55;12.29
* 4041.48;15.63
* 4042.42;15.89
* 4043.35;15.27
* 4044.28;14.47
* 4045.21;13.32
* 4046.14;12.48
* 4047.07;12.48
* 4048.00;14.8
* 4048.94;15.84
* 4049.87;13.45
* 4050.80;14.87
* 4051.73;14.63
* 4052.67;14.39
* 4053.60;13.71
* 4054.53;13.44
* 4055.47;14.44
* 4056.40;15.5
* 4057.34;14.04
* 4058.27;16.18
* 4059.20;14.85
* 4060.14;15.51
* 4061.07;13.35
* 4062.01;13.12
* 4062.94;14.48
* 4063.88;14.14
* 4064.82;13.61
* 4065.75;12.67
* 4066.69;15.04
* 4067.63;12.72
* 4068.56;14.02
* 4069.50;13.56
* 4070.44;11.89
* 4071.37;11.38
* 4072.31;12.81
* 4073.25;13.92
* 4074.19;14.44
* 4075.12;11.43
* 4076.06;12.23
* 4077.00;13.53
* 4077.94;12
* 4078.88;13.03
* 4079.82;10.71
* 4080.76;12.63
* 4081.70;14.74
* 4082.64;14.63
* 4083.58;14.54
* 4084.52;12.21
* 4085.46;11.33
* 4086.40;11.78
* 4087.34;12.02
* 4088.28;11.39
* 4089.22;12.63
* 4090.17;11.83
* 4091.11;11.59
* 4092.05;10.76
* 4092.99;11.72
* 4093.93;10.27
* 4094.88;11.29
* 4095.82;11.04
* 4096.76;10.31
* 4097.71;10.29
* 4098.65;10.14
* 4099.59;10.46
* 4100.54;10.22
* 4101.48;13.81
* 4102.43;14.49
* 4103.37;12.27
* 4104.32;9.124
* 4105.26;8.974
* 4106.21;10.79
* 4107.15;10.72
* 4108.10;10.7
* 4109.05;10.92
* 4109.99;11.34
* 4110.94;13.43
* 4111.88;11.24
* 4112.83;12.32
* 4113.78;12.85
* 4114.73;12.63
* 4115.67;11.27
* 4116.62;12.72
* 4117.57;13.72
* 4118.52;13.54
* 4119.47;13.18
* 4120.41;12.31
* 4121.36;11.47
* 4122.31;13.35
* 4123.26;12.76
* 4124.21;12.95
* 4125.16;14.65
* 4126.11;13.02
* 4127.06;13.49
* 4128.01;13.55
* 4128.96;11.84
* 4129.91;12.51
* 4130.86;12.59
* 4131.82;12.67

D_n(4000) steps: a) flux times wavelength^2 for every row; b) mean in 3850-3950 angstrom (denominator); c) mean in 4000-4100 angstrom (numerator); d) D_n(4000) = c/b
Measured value 1.3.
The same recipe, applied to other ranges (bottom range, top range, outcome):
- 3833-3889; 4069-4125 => 1.25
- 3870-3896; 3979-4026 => 1.35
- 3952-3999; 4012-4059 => 1.28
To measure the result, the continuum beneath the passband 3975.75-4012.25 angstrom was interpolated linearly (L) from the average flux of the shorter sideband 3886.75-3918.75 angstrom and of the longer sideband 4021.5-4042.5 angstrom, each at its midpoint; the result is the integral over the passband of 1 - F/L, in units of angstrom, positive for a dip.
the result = -0.3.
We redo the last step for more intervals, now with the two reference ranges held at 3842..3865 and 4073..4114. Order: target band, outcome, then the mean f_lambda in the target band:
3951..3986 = 3.3 angstrom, 10.6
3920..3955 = 1.1 angstrom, 11.2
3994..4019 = -3.9 angstrom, 13.5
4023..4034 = -0.9 angstrom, 12.7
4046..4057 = -2.3 angstrom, 14.2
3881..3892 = 1.2 angstrom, 10.3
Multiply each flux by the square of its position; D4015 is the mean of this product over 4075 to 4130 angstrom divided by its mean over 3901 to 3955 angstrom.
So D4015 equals 1.14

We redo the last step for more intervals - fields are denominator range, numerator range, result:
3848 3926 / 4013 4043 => 1.27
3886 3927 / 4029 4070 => 1.32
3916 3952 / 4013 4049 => 1.27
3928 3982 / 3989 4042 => 1.32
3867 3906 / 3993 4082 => 1.34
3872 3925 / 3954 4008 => 1.08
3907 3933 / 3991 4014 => 1.20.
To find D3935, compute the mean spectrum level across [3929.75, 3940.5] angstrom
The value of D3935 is 9.24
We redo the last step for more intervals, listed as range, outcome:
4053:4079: 13.6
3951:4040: 12.3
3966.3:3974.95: 8.25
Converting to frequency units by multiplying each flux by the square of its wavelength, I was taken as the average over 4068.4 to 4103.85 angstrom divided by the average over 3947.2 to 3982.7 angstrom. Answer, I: 1.22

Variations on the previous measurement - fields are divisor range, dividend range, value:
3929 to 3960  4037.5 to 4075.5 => 1.33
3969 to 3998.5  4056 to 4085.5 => 1.21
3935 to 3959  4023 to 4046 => 1.19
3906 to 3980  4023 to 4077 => 1.31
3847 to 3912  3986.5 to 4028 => 1.27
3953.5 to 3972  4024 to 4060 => 1.43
